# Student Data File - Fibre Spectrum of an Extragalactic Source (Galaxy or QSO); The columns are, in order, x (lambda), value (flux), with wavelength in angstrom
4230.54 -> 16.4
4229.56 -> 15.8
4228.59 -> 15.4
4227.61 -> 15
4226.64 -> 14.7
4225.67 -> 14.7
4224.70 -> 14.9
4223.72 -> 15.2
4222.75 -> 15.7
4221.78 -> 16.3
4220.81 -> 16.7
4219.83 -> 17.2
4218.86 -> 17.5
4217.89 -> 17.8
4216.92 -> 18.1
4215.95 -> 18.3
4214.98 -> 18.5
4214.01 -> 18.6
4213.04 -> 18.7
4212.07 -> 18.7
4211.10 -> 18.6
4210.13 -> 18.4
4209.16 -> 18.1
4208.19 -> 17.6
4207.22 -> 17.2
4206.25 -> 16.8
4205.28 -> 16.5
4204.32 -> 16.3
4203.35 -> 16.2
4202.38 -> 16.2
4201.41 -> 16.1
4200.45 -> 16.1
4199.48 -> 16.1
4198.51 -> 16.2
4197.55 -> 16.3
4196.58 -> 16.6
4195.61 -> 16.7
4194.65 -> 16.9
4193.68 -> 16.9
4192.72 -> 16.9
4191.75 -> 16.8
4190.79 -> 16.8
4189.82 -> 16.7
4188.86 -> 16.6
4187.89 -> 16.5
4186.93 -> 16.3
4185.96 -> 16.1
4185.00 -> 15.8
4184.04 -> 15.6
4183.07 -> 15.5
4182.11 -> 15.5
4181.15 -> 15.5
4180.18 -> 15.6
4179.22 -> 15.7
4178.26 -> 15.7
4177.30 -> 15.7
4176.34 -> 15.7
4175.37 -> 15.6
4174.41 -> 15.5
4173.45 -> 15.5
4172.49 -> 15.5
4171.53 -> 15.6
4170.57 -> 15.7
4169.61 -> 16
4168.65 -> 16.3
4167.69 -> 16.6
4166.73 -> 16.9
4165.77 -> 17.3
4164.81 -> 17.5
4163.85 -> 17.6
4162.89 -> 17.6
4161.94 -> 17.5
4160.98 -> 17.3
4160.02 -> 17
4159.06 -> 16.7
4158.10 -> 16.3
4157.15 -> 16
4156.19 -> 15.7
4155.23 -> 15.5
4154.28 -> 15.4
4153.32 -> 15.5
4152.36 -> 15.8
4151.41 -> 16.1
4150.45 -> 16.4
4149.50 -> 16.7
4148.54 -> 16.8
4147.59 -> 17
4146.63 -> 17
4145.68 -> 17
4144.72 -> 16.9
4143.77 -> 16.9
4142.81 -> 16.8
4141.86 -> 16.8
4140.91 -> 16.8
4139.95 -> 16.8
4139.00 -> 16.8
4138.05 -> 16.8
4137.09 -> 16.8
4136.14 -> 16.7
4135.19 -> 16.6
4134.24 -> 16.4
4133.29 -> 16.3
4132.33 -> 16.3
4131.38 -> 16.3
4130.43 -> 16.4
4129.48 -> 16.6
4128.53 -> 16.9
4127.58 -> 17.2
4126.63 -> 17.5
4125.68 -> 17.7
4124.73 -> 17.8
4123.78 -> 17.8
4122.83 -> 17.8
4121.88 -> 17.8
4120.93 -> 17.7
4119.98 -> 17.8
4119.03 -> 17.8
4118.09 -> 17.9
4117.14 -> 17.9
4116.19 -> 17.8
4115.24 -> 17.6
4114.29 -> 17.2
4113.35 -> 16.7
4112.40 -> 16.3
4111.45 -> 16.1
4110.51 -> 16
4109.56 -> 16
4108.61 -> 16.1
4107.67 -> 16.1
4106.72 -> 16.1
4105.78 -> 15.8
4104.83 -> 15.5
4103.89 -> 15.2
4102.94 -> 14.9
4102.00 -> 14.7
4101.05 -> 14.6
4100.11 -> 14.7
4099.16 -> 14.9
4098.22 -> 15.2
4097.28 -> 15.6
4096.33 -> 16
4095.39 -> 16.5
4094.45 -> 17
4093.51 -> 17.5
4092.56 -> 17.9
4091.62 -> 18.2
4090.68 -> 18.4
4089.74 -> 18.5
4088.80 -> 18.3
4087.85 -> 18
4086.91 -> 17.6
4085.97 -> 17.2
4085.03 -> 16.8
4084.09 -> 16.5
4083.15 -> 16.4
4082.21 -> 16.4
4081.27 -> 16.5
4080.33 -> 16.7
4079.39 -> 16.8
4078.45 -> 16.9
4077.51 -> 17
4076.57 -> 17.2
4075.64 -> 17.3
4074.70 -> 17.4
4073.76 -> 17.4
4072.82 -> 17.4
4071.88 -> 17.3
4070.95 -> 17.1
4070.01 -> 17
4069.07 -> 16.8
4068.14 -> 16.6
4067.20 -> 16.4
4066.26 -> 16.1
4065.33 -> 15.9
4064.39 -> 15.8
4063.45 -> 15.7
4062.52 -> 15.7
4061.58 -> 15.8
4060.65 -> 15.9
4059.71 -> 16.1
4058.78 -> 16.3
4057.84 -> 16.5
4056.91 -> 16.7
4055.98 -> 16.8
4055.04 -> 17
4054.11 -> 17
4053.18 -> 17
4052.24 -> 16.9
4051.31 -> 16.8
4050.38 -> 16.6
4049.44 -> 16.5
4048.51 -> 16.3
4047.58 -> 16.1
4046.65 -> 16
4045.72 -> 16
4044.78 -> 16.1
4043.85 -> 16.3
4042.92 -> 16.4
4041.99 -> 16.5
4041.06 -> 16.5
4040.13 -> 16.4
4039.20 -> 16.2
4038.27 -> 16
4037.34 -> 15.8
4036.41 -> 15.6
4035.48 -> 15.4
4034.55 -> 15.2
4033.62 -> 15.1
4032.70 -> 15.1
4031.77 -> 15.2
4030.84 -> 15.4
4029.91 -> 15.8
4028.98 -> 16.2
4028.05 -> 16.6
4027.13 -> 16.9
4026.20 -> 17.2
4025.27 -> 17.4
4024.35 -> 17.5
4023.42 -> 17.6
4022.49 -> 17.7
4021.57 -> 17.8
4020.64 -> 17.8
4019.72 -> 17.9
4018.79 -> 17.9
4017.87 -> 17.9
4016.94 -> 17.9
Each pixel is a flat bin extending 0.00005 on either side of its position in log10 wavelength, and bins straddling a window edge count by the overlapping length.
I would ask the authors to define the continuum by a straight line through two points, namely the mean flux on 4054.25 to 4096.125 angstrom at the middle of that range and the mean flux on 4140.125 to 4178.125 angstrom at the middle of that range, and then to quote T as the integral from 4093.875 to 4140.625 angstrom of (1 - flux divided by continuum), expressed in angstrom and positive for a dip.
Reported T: 0.3 angstrom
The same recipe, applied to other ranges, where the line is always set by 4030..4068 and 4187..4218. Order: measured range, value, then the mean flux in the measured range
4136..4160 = 0.41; 16.5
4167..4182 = 1.06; 15.8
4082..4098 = -0.79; 17.2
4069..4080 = -0.57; 17.1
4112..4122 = -0.56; 17.5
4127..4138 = 0.04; 16.6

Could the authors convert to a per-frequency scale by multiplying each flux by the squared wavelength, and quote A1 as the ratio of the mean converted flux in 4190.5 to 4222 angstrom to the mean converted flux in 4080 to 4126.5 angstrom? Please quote 1.08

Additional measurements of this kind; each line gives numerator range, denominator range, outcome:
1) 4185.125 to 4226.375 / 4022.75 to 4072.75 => 1.11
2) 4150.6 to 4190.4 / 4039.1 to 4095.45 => 1.01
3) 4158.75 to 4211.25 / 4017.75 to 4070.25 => 1.07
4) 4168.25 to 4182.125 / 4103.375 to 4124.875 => 0.96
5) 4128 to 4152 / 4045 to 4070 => 1.06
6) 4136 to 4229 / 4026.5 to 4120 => 1.06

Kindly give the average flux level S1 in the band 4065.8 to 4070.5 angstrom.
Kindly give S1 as 16.6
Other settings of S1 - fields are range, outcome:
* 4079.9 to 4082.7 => 16.5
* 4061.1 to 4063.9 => 15.8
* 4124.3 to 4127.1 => 17.7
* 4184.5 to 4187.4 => 16.1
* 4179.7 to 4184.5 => 15.5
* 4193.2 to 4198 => 16.7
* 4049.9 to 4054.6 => 16.9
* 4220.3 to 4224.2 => 16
